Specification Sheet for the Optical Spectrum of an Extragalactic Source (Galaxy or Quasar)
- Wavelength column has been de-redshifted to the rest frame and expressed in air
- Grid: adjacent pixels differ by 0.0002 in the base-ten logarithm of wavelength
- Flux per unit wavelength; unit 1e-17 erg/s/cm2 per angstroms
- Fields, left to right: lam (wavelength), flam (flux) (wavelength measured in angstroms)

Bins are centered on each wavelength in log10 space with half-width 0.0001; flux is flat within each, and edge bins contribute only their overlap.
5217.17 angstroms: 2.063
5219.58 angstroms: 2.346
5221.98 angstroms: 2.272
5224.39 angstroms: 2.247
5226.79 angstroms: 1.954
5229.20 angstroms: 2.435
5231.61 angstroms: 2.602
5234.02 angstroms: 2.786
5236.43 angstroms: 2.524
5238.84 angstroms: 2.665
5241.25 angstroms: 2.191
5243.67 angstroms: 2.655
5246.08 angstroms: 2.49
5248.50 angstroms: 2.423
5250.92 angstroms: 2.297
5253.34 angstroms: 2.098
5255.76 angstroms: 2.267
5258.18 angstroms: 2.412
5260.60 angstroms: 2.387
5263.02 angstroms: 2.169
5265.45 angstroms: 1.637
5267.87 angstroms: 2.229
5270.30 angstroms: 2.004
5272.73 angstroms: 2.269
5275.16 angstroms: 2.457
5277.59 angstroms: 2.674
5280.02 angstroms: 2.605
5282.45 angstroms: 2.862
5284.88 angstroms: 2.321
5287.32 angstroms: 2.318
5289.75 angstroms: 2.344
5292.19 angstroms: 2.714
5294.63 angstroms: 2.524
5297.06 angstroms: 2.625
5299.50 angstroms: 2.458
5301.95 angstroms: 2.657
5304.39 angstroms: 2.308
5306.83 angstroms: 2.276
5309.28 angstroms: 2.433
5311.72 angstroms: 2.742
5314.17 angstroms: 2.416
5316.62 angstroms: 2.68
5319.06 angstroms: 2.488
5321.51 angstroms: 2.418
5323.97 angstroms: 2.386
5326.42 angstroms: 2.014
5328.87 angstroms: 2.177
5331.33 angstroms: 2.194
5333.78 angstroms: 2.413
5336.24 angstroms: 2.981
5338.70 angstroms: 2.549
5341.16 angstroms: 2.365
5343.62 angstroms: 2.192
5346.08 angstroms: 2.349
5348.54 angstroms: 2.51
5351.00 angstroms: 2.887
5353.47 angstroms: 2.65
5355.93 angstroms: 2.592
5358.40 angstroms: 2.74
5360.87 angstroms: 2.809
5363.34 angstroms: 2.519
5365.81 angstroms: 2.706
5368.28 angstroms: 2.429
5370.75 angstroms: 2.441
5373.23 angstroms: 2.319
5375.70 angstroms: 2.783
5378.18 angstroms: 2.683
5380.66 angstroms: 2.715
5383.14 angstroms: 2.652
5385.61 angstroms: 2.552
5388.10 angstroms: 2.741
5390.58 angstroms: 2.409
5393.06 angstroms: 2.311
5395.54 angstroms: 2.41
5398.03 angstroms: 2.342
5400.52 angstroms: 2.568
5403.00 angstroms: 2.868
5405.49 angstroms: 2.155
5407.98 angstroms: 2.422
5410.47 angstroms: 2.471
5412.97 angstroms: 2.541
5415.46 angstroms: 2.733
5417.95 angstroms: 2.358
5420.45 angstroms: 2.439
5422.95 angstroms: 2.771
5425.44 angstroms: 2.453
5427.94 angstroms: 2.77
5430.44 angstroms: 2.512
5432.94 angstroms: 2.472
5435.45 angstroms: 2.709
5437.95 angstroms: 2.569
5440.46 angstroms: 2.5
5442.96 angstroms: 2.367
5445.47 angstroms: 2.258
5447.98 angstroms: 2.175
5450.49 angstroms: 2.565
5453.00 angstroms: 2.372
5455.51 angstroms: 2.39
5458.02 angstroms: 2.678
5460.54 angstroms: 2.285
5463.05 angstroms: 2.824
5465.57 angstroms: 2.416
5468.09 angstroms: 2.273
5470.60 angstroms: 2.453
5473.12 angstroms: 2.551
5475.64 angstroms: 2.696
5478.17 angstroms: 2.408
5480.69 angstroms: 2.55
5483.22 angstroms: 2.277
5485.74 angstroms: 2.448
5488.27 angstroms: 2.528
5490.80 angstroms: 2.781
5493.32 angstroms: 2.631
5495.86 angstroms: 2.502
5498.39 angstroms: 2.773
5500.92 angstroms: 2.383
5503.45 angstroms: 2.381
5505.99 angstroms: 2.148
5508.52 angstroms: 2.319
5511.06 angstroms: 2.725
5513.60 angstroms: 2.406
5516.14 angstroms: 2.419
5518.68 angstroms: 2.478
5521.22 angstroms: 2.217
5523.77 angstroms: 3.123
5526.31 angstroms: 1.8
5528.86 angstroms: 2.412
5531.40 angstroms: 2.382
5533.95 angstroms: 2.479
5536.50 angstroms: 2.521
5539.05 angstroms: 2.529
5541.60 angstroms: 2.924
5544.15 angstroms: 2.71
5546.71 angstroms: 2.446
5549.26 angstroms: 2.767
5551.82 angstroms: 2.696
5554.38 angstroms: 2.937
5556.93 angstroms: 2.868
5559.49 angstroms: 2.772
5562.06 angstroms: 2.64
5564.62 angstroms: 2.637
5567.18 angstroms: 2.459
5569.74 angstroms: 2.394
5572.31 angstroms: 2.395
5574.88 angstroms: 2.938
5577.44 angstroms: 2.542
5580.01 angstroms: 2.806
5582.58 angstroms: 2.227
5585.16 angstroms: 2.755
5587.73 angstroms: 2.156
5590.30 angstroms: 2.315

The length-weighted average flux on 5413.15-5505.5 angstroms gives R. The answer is 2.5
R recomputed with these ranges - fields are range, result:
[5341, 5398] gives 2.55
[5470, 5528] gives 2.48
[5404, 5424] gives 2.49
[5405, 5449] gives 2.49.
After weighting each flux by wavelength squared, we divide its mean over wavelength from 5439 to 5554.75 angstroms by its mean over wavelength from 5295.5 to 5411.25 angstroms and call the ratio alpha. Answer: 1.05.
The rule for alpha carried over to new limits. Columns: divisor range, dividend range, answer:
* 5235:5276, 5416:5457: 1.15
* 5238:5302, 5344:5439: 1.12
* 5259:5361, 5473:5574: 1.12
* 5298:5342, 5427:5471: 1.06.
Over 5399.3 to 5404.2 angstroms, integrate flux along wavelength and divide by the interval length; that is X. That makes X 2.72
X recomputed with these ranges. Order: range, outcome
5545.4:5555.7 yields 2.71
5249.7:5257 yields 2.22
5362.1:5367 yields 2.61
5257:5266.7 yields 2.15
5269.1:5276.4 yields 2.24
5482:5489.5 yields 2.42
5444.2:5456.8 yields 2.35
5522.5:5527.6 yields 2.46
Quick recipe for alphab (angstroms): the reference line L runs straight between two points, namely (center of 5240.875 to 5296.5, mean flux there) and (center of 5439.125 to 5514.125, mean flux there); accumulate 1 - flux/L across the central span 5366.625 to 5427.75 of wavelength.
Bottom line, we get -2.5 angstroms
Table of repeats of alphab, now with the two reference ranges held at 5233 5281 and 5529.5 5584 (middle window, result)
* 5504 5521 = 1.2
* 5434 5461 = 0.8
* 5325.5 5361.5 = -0.9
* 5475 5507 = 0.8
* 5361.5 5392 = -1.5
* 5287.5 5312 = -1.0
